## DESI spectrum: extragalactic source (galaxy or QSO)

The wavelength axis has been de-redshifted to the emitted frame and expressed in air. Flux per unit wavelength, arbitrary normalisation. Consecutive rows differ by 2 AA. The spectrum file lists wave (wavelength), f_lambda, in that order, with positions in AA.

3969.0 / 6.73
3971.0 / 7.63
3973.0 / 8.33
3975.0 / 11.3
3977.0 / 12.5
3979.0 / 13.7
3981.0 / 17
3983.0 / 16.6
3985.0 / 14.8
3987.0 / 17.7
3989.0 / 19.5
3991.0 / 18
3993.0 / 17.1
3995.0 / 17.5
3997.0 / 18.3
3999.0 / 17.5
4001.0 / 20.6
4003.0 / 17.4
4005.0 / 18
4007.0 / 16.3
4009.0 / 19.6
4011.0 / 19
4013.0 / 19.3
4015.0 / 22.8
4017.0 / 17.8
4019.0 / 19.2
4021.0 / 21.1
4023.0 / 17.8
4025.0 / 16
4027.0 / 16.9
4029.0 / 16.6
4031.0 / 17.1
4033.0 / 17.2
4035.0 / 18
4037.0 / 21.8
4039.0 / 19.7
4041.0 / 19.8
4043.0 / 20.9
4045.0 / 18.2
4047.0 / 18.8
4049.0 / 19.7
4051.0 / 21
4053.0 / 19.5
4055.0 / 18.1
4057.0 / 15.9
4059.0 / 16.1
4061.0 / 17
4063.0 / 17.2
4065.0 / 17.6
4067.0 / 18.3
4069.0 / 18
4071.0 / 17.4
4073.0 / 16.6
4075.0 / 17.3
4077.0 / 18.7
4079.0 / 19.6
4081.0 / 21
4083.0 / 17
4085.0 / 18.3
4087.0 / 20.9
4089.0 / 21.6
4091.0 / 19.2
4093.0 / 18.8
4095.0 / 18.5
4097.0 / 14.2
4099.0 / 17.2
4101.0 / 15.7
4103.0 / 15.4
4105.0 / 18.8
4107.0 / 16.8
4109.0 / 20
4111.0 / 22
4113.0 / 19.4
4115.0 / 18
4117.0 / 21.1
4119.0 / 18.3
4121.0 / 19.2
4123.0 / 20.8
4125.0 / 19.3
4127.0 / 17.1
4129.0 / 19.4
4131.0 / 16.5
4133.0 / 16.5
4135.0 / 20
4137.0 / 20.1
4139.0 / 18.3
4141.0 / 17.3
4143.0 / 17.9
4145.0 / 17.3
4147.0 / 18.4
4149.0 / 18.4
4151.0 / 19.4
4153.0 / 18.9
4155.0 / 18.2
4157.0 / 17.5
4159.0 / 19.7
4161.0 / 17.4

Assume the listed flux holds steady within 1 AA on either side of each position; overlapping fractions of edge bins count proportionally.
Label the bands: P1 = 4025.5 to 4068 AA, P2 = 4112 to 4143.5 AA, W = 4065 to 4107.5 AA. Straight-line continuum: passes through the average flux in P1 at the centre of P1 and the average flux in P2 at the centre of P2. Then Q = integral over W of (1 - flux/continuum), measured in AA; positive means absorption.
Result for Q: 1.0 AA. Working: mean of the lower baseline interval 18.3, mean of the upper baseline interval 18.7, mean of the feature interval 18.1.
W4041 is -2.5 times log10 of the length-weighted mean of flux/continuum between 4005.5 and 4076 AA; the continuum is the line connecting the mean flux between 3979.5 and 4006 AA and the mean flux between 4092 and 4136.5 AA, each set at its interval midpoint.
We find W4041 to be -0.03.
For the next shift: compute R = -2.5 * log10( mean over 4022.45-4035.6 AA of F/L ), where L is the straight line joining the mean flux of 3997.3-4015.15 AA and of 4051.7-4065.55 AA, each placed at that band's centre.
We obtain 0.07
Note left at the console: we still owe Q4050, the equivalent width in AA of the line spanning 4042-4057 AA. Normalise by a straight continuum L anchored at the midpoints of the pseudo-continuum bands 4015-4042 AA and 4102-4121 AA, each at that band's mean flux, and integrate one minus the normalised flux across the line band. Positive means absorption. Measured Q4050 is -0.5 AA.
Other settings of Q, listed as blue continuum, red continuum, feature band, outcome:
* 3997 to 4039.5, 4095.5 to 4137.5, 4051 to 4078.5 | 1.1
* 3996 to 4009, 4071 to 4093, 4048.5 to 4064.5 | 0.6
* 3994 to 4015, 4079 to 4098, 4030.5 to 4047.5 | -0.4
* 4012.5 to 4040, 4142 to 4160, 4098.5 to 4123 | -0.2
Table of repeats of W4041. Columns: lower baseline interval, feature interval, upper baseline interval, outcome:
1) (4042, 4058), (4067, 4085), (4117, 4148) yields 0.038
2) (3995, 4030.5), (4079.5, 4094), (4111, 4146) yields -0.053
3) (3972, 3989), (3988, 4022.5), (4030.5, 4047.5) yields -0.150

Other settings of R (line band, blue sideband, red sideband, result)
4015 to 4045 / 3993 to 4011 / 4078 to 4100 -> -0.021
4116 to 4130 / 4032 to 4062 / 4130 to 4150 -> -0.064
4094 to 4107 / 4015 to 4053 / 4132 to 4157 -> 0.118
